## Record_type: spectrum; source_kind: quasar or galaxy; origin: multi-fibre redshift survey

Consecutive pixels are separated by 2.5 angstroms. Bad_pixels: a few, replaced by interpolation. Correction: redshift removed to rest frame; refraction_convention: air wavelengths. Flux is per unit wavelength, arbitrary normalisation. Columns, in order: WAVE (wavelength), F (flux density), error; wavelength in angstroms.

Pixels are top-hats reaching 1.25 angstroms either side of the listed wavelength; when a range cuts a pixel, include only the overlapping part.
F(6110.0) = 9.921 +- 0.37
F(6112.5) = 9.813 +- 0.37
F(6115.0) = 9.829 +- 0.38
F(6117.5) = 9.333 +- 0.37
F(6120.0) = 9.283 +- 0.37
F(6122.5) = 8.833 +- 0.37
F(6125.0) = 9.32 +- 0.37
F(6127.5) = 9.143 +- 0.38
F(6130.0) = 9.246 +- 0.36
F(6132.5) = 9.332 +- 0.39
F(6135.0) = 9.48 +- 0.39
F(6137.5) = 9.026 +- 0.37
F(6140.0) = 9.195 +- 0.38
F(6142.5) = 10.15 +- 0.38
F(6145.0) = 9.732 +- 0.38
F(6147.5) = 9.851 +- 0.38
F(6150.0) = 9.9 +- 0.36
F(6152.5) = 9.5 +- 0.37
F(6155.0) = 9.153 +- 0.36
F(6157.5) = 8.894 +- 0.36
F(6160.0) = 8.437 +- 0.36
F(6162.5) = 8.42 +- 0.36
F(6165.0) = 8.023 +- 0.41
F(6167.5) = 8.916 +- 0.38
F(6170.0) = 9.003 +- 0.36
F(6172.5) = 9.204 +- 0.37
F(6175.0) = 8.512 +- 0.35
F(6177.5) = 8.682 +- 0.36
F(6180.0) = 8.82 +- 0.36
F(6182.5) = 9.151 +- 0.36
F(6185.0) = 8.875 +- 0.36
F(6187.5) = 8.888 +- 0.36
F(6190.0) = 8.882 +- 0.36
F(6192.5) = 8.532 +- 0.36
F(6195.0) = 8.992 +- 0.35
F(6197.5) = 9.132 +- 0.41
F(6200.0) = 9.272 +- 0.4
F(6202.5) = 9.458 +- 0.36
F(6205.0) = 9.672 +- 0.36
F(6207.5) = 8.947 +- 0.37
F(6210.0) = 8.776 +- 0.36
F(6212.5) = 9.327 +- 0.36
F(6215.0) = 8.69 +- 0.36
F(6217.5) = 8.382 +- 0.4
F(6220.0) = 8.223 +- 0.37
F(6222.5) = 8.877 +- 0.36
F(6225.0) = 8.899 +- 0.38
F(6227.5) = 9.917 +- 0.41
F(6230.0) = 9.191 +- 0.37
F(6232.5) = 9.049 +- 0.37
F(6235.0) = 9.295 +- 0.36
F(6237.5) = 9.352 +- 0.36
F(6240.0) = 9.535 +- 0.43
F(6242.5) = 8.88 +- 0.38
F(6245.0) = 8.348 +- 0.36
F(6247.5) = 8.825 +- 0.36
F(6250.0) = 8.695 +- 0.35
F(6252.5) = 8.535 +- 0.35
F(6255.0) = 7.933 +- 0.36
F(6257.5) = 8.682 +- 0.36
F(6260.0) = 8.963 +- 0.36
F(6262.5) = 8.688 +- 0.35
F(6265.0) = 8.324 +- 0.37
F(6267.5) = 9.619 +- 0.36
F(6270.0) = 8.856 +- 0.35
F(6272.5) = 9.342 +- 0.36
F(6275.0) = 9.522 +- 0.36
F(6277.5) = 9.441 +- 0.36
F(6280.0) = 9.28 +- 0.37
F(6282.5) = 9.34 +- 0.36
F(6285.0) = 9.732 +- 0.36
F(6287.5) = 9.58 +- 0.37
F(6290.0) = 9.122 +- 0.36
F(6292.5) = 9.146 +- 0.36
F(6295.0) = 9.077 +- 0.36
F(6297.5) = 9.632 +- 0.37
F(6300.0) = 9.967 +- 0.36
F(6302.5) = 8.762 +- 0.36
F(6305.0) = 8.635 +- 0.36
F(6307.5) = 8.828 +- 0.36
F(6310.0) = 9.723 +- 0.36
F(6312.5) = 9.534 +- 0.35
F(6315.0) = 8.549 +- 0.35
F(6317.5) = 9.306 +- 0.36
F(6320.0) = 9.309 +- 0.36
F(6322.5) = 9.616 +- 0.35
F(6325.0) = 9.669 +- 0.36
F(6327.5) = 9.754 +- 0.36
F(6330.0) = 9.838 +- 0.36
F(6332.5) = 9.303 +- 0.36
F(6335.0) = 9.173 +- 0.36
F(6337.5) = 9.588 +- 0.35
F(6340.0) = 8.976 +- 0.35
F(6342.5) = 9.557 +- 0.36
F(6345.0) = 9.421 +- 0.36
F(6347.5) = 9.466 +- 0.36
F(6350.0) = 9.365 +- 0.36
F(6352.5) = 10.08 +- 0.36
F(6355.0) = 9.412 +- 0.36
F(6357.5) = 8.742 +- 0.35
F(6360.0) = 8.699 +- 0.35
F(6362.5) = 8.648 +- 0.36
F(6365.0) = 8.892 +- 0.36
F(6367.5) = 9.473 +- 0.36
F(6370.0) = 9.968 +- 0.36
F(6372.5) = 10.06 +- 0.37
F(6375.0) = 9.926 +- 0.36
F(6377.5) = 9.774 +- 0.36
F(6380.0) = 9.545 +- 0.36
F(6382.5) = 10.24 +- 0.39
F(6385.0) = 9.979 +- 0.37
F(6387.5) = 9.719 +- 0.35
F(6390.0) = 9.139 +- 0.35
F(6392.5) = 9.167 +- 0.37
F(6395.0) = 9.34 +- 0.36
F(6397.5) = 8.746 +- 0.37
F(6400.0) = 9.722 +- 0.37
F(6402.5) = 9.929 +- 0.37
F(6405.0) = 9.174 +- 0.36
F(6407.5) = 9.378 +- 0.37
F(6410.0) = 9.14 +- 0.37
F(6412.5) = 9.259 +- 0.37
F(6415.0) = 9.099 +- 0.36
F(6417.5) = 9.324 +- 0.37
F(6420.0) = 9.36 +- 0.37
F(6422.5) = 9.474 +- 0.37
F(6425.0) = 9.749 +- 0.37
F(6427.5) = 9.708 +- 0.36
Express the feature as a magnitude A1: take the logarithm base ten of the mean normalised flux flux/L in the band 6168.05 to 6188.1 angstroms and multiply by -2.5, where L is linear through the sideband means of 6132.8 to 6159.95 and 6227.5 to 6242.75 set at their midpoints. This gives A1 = 0.06 mag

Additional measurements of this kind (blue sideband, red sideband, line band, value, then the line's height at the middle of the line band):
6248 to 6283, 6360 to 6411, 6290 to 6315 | -0.01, 9.1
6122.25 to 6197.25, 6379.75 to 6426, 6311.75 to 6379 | -0.01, 9.36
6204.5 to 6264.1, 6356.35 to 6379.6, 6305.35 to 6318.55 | 0.00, 9.16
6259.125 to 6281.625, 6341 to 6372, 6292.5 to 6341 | -0.01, 9.23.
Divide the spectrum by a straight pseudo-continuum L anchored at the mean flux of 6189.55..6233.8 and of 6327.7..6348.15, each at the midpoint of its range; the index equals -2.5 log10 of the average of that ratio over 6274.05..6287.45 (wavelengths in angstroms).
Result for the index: -0.03 mag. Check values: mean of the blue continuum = 9.01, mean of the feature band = 9.47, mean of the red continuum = 9.43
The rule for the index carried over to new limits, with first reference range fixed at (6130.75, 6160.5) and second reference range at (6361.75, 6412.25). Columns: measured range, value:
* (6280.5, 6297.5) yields 0.01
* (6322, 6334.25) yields -0.02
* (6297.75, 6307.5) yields 0.04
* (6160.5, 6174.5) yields 0.09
